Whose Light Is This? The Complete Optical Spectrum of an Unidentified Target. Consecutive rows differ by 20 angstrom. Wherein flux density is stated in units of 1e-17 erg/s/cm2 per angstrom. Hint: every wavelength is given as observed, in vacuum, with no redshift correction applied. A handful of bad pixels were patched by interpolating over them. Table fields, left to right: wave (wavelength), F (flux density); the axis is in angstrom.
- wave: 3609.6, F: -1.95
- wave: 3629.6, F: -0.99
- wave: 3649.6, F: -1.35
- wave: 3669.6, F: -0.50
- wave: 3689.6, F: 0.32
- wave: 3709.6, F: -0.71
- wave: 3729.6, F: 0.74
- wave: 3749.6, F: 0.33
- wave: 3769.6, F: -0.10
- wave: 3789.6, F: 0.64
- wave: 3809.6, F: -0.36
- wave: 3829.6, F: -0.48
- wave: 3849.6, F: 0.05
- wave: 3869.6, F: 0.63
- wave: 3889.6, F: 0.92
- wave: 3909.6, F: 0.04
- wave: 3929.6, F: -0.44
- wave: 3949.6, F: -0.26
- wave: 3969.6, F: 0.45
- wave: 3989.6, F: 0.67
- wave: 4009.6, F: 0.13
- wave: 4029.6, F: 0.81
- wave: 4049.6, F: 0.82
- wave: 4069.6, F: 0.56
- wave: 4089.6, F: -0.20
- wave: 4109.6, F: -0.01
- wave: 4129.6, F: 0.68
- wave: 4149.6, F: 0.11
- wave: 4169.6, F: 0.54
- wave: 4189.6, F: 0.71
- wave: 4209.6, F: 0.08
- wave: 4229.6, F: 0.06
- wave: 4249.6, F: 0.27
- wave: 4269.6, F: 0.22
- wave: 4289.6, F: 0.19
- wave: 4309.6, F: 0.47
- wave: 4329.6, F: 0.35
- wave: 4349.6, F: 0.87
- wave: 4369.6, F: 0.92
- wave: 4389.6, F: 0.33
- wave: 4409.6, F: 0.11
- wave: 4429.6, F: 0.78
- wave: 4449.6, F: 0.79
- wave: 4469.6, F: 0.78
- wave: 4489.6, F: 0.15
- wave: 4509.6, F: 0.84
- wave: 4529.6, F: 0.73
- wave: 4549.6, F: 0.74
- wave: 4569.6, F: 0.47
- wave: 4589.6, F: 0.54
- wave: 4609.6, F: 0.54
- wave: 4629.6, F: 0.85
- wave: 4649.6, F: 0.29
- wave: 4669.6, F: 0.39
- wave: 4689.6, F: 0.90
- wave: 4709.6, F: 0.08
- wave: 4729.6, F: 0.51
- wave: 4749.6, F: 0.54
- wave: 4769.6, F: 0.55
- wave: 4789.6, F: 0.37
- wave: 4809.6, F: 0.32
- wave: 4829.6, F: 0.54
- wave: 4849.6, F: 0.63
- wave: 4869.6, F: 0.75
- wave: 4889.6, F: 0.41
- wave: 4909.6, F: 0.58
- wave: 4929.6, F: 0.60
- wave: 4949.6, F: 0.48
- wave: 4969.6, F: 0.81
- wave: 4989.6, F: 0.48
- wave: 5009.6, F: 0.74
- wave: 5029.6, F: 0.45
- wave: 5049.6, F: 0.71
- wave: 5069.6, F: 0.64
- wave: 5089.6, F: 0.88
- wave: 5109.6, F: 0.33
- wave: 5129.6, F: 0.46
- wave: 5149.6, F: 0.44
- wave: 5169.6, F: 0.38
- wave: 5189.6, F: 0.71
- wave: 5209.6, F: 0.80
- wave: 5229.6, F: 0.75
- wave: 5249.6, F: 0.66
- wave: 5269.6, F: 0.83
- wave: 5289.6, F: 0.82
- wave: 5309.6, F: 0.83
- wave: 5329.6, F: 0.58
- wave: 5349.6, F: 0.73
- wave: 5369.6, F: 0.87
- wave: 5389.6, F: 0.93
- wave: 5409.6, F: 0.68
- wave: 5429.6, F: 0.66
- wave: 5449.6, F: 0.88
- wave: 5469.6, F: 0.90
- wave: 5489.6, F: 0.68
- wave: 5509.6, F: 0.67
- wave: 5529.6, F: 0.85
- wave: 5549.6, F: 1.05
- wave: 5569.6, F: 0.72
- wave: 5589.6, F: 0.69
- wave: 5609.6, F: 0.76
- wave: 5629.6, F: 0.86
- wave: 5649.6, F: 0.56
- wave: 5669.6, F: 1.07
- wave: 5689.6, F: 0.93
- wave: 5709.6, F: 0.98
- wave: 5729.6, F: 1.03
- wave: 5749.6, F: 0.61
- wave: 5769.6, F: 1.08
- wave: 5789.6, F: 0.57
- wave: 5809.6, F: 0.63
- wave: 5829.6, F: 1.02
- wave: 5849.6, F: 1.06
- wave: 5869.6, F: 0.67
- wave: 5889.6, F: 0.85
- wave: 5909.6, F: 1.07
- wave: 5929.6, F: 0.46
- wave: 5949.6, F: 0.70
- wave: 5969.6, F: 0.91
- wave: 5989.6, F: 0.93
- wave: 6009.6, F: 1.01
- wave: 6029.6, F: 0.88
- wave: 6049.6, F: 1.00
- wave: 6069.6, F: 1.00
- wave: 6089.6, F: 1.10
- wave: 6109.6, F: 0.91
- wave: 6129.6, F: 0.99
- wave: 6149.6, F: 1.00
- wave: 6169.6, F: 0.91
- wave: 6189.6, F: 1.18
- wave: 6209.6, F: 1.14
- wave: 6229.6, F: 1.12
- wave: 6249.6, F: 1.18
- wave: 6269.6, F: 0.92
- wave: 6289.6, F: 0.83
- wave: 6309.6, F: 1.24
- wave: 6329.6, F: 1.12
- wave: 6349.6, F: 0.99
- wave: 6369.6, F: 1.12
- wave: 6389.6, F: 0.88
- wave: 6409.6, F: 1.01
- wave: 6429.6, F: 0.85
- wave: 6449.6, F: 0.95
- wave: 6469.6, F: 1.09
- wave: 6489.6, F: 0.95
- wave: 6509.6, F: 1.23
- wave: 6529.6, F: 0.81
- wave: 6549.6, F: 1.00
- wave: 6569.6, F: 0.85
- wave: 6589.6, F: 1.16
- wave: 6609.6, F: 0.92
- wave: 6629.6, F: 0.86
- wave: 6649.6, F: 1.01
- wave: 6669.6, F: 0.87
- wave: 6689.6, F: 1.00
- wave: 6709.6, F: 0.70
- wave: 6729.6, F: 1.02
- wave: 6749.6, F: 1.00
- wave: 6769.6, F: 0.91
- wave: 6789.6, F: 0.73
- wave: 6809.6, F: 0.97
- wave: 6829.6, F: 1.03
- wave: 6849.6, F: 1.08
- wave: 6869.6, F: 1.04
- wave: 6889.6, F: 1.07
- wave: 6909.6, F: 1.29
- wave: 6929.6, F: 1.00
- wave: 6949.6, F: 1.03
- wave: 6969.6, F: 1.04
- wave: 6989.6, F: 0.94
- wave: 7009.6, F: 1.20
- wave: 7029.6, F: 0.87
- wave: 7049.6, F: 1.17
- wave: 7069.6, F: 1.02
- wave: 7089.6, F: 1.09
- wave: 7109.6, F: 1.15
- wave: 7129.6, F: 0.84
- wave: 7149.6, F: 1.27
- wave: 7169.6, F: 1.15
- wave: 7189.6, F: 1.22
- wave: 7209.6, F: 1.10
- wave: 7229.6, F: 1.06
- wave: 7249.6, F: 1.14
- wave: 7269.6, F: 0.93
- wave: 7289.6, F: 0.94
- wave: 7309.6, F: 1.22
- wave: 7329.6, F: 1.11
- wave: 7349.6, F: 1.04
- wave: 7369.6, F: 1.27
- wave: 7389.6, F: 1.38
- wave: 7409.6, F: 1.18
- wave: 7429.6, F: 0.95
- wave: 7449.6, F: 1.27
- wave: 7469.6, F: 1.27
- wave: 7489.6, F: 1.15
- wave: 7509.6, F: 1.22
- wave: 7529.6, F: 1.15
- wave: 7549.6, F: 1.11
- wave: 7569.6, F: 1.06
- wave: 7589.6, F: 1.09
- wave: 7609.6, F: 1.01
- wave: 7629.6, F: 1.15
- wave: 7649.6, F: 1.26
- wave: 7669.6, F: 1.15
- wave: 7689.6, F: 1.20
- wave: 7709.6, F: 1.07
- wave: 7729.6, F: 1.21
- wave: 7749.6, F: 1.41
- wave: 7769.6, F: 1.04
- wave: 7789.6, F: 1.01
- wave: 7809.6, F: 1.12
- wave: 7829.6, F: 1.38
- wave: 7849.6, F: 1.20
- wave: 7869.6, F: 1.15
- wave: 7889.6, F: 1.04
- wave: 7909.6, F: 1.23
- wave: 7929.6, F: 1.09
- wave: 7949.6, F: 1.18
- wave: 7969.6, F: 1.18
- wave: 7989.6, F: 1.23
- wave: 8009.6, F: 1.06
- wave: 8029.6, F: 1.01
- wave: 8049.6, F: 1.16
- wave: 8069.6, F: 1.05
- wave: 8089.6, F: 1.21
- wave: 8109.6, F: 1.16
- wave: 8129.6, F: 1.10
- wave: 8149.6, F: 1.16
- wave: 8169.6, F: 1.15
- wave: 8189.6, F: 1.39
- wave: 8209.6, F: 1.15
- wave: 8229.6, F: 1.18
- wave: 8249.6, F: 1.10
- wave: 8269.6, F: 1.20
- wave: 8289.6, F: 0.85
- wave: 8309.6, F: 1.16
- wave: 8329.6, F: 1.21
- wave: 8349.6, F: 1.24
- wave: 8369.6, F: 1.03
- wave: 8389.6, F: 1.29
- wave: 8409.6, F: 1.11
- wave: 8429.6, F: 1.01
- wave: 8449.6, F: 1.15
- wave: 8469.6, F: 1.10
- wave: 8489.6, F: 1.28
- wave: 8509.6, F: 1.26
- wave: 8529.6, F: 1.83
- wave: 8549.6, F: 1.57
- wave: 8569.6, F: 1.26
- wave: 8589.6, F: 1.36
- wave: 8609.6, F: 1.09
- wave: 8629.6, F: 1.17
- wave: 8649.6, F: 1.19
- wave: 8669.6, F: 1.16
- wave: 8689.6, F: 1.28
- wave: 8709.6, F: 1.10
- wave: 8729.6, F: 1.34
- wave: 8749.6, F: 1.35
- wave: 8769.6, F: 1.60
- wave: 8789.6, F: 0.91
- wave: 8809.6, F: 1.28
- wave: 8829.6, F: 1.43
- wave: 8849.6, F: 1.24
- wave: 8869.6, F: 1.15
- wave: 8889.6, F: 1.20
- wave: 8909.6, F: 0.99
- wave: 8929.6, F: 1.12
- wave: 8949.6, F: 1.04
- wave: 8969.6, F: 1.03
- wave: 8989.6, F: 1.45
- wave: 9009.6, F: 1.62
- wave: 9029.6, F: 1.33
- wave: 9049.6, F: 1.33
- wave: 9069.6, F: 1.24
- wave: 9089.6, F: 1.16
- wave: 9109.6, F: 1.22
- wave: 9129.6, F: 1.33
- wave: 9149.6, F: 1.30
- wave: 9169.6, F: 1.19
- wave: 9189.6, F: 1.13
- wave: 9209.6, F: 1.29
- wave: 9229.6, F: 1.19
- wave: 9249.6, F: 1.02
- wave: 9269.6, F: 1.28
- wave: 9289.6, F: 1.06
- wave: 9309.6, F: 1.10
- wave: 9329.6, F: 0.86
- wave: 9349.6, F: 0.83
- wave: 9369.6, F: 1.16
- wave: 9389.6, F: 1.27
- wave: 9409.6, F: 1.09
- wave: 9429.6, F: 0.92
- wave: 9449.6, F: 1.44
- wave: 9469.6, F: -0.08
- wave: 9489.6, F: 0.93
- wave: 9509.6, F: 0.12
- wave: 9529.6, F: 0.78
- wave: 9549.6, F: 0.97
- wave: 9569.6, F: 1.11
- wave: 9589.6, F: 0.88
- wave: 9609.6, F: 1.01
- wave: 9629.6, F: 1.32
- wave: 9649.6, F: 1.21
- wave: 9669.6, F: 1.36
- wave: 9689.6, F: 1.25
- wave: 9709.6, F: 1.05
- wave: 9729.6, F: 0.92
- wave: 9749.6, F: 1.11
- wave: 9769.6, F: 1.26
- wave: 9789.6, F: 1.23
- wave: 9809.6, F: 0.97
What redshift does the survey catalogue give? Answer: 0.30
